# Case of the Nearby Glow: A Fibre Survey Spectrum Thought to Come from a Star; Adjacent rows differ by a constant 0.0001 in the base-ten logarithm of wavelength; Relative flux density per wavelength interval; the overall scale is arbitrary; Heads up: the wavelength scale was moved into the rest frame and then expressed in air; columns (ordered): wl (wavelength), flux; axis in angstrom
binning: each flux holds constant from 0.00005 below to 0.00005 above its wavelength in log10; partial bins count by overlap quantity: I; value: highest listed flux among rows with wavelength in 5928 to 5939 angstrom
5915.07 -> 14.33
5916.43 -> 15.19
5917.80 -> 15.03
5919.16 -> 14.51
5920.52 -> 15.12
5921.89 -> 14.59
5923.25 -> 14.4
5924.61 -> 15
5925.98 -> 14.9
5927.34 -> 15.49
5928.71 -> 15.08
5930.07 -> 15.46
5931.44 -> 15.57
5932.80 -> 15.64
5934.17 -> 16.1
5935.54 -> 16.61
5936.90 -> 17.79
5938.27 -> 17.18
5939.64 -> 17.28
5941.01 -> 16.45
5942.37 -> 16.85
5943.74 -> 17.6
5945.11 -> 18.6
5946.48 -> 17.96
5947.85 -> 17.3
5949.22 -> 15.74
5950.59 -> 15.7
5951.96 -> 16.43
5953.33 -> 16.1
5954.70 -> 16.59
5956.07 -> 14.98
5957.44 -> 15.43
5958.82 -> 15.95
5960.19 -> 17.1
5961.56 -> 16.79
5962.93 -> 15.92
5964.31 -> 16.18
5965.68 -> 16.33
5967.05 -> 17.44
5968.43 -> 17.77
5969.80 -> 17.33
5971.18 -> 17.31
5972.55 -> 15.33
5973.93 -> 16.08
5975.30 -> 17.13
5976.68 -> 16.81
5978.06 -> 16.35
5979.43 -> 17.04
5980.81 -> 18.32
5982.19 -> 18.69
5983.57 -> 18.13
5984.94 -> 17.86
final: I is 17.79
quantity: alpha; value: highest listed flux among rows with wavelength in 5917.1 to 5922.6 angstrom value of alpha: 15.12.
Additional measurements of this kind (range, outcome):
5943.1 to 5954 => 18.6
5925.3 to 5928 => 15.49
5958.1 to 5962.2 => 17.1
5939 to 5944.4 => 17.6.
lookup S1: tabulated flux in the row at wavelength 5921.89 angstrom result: 14.59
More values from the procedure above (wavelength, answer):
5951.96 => 16.43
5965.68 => 16.33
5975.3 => 17.13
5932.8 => 15.64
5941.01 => 16.45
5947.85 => 17.3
